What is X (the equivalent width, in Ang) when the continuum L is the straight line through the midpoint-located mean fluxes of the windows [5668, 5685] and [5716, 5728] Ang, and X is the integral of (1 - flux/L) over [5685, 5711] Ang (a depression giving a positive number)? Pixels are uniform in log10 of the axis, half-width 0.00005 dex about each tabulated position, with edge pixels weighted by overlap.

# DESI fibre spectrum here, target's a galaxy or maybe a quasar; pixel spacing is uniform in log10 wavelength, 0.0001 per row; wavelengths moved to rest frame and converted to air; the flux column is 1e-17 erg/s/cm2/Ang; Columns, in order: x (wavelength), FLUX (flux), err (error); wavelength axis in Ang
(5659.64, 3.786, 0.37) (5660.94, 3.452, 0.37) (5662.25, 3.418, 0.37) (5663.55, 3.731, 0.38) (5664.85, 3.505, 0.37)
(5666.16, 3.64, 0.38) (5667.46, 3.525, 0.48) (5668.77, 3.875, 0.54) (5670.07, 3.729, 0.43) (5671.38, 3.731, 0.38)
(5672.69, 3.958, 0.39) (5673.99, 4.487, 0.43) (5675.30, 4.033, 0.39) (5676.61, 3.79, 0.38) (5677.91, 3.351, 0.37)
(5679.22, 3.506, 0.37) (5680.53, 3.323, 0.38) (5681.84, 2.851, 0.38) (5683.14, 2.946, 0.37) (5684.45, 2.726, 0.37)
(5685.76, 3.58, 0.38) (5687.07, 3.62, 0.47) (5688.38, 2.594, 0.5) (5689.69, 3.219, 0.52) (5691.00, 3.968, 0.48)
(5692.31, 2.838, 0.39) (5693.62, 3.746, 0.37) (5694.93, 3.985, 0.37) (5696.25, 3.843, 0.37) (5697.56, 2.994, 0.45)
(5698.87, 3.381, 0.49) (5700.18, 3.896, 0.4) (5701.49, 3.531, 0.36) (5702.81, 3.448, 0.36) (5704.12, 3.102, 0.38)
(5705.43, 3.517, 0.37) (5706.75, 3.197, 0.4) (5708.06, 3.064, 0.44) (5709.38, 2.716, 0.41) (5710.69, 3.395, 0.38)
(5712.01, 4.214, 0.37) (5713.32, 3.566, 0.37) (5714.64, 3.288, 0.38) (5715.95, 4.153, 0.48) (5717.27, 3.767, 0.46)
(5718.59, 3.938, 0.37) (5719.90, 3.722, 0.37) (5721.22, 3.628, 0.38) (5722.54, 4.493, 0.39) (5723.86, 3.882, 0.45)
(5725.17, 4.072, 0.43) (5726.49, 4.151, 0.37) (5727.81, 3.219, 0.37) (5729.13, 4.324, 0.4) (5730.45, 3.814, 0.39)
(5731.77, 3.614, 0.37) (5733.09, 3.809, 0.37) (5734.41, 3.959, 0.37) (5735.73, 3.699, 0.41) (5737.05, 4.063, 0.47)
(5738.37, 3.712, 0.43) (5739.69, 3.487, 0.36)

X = 2.44 Ang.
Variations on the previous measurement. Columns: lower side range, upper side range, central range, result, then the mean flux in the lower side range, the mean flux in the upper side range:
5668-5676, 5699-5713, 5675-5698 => 2.1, 3.96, 3.41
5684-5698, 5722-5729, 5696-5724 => 1.1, 3.39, 3.98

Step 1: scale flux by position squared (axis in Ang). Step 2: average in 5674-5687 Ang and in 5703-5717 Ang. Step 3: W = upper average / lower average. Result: 1.02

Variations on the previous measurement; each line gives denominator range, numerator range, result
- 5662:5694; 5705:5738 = 1.08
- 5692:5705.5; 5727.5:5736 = 1.10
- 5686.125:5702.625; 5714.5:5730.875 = 1.14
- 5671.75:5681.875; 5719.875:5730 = 1.08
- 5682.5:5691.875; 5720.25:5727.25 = 1.26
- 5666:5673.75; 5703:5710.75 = 0.85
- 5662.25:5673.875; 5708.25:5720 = 0.98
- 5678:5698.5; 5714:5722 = 1.15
